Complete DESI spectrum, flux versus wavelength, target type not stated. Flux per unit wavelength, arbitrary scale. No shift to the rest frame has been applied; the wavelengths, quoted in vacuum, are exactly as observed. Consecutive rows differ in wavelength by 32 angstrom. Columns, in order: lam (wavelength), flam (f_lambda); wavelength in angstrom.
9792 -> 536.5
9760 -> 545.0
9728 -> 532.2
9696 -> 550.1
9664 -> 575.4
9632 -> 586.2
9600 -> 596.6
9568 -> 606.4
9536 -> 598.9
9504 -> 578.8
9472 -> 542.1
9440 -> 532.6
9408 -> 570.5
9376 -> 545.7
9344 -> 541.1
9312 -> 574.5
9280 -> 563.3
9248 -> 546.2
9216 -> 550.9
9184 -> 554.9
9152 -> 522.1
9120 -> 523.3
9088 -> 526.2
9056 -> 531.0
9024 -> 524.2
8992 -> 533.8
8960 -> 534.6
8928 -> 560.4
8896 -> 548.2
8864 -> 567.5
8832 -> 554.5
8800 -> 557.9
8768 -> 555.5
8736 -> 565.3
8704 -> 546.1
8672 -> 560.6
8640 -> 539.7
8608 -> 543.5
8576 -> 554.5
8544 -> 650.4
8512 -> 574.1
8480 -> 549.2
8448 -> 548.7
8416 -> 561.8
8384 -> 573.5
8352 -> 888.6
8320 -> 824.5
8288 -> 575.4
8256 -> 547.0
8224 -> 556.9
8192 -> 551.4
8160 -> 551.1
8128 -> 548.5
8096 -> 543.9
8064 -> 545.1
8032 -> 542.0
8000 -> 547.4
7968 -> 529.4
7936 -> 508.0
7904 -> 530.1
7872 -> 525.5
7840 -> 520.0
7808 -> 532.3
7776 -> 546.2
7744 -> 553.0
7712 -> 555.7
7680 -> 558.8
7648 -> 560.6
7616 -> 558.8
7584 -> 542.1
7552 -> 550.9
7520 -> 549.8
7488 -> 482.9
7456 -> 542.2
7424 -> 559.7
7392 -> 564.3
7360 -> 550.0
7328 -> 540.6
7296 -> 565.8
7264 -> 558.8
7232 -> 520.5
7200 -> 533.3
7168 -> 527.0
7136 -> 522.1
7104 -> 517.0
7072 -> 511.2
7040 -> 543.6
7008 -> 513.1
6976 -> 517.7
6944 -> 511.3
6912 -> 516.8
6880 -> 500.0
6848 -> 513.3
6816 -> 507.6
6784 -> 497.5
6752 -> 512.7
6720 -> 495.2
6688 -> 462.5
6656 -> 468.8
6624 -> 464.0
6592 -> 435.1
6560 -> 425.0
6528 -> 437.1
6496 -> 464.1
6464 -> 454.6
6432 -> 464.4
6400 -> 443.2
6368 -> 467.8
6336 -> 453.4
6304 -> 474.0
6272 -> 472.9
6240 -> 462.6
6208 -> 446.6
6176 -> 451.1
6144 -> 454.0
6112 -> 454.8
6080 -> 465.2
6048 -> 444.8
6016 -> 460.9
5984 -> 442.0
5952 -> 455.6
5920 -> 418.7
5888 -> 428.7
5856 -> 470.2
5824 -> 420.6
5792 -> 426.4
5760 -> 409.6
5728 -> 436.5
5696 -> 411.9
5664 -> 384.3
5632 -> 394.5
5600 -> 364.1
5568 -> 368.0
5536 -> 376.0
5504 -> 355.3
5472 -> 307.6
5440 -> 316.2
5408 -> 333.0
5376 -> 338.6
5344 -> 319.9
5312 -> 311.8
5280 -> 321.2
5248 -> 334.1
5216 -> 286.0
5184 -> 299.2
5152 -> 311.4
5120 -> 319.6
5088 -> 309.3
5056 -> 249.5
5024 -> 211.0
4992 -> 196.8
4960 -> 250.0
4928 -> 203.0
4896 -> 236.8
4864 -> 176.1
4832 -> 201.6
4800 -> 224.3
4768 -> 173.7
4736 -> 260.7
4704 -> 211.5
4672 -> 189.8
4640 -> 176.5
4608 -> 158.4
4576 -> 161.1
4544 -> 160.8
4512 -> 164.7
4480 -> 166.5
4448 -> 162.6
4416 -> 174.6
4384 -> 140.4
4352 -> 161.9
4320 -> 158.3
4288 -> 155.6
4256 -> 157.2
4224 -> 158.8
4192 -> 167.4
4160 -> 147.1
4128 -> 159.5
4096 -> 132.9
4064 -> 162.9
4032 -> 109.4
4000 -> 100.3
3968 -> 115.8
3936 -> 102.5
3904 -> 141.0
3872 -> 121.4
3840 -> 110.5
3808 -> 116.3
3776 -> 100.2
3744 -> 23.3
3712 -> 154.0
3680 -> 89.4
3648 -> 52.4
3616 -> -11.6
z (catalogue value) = 0.27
